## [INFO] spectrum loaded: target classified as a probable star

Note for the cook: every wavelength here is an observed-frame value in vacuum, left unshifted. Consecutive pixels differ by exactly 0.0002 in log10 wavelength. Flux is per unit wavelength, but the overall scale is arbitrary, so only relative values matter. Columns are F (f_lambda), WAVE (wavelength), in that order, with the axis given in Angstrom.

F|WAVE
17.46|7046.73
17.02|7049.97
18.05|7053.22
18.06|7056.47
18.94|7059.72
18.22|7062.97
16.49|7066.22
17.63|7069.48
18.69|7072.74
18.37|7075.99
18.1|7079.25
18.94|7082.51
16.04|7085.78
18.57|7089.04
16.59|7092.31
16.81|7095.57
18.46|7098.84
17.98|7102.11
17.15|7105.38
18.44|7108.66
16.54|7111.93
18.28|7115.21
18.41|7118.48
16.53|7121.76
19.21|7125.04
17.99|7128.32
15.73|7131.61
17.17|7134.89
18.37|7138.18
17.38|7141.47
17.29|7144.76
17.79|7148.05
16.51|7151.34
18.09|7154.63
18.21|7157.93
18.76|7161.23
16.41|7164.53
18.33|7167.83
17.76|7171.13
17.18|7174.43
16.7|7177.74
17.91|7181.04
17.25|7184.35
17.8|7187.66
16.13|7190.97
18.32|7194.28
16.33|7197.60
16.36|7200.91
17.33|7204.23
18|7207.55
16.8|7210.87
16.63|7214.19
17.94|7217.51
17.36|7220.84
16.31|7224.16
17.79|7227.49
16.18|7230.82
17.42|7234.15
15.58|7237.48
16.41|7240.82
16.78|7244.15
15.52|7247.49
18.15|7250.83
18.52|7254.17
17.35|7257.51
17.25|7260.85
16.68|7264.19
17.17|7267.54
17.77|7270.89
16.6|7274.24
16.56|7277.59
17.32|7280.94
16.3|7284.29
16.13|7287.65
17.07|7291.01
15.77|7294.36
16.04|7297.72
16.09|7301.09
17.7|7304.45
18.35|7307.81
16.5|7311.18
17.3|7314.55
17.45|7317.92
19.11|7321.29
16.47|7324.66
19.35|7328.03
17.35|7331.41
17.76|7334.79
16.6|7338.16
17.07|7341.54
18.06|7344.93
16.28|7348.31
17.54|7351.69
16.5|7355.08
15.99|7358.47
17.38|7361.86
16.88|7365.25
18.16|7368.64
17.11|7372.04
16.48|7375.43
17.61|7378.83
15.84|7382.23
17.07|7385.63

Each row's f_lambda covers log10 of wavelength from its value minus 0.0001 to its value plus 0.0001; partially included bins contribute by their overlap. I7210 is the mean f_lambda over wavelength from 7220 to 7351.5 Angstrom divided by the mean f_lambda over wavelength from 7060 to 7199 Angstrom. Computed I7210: 1.0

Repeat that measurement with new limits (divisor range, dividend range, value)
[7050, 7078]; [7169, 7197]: 0.96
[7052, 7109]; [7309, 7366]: 0.97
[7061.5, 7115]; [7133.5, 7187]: 0.99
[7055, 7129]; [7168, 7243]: 0.96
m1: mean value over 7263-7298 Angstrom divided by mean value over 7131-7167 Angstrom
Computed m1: 0.95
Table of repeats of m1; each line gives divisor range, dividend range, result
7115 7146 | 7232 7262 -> 0.96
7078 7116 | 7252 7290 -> 0.97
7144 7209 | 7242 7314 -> 0.97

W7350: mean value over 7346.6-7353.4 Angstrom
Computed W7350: 16.9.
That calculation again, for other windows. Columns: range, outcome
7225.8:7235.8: 17.1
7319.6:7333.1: 18.1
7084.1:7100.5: 17.3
